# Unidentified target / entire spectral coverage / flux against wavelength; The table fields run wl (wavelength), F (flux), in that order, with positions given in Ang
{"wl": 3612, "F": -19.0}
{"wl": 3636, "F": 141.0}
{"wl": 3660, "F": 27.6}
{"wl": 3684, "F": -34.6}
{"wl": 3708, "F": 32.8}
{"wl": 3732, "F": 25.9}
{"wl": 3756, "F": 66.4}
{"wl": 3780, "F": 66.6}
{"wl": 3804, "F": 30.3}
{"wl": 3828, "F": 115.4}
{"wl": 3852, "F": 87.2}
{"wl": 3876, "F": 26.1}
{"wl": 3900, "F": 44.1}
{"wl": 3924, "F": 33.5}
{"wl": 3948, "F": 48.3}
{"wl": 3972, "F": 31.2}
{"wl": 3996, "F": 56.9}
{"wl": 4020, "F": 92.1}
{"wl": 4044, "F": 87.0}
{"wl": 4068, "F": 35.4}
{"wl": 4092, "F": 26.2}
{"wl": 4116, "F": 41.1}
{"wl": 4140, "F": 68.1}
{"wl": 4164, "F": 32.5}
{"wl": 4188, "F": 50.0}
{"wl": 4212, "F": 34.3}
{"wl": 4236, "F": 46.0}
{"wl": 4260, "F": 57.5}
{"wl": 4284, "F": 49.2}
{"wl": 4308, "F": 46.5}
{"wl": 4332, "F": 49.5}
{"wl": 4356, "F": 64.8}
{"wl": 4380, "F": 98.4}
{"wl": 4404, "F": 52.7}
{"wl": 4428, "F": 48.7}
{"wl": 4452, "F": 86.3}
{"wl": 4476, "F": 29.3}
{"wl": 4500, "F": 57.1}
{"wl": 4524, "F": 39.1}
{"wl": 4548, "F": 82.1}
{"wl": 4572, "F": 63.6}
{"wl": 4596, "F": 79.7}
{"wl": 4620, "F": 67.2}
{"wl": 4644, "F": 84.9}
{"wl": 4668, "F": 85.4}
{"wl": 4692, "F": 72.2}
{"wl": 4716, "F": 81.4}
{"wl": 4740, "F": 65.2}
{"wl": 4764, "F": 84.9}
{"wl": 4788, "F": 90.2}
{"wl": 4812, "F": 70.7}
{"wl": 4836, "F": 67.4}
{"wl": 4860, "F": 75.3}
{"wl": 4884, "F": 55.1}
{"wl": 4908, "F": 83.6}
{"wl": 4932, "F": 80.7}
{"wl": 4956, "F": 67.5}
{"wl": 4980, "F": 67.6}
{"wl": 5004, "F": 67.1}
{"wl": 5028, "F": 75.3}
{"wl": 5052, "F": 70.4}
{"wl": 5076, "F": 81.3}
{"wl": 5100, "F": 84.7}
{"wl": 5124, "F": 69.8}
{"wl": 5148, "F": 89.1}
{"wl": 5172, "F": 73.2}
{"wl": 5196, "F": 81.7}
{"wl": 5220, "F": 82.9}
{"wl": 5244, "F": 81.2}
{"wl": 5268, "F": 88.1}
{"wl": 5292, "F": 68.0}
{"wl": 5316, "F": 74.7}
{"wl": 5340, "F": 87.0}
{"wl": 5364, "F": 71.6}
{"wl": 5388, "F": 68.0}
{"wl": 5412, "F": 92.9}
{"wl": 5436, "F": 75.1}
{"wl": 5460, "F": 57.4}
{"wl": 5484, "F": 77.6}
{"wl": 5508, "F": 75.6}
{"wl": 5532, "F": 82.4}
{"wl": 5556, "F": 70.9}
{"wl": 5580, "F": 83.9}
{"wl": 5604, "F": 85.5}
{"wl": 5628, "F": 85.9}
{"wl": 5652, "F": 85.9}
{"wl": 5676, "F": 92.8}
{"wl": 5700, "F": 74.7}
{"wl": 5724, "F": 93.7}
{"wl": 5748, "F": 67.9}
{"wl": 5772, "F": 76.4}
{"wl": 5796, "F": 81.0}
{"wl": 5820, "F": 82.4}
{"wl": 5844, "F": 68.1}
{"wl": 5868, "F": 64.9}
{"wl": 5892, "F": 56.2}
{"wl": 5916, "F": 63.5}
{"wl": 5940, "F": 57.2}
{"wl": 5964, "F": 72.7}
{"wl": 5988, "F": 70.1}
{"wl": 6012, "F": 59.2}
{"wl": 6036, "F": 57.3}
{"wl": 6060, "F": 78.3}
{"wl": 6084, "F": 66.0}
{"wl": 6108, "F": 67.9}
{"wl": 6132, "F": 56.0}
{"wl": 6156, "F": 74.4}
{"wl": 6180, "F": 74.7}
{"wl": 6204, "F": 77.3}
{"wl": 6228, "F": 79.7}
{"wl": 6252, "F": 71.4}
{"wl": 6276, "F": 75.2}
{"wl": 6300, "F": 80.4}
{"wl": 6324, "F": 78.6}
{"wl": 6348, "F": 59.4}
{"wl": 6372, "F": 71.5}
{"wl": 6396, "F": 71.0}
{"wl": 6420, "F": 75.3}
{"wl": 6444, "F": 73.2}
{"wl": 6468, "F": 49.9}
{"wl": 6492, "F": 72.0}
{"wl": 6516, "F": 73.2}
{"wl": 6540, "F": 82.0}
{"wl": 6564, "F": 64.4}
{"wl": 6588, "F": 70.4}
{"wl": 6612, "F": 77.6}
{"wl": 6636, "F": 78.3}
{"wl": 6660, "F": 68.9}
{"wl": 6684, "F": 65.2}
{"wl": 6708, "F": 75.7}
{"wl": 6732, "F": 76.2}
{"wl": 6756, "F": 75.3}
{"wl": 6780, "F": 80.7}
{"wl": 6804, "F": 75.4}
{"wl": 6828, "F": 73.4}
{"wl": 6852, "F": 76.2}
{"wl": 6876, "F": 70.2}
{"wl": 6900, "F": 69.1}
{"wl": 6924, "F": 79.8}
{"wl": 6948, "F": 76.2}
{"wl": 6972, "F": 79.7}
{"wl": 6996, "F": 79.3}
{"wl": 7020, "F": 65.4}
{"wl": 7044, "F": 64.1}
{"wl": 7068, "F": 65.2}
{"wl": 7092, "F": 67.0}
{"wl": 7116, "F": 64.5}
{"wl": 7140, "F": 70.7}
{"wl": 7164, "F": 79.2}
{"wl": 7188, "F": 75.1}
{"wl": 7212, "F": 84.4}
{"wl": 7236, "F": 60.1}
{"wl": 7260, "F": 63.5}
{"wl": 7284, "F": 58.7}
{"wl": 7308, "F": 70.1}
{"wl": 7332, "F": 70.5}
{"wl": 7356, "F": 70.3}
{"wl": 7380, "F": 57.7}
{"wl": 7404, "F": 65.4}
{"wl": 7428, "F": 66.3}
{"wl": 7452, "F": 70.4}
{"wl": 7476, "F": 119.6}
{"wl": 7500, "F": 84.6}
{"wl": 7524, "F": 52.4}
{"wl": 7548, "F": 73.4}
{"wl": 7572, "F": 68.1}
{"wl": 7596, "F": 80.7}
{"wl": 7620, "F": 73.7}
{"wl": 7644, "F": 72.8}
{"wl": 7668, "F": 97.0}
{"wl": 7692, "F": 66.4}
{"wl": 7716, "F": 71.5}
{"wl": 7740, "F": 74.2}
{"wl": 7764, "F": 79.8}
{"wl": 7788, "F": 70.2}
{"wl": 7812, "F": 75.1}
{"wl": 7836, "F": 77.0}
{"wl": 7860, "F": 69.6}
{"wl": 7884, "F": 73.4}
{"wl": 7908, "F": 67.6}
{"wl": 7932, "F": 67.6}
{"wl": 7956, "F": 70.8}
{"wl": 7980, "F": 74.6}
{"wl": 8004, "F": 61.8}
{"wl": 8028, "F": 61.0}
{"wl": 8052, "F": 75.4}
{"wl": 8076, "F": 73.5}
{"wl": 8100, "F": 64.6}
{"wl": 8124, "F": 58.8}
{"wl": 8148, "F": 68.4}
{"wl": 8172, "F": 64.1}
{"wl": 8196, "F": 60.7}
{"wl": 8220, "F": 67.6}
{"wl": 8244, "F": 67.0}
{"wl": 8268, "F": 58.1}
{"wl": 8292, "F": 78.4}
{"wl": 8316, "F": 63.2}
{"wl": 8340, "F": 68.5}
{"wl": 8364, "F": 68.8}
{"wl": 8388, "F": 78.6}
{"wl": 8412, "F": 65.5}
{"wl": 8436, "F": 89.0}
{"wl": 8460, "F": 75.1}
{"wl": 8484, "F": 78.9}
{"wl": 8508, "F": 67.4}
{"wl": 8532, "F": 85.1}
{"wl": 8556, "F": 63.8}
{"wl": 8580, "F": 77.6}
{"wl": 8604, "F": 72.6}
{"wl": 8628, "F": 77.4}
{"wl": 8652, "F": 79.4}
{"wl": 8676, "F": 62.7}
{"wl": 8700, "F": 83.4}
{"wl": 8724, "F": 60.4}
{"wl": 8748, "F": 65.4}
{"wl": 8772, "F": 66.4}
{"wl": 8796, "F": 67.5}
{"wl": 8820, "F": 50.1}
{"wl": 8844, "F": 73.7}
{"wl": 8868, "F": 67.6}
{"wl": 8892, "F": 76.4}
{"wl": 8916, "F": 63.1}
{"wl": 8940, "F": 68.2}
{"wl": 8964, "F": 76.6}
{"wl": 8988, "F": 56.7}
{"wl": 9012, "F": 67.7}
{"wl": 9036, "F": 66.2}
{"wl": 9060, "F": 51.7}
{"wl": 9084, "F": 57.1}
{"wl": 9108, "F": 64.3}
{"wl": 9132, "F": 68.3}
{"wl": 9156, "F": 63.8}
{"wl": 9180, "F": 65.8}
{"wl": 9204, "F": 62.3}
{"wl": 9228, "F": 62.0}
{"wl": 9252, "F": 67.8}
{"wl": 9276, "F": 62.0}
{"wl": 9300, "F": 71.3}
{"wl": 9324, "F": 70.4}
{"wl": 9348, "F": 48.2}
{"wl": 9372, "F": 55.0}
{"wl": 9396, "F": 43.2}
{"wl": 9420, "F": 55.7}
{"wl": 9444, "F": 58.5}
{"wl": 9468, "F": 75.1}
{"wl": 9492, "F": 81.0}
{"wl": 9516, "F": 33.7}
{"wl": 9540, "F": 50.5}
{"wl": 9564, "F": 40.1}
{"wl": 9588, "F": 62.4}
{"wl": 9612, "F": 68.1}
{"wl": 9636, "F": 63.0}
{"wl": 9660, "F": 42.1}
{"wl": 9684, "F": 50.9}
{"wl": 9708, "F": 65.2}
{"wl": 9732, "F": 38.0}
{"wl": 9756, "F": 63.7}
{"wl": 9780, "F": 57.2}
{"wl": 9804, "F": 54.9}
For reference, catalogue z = 0.14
